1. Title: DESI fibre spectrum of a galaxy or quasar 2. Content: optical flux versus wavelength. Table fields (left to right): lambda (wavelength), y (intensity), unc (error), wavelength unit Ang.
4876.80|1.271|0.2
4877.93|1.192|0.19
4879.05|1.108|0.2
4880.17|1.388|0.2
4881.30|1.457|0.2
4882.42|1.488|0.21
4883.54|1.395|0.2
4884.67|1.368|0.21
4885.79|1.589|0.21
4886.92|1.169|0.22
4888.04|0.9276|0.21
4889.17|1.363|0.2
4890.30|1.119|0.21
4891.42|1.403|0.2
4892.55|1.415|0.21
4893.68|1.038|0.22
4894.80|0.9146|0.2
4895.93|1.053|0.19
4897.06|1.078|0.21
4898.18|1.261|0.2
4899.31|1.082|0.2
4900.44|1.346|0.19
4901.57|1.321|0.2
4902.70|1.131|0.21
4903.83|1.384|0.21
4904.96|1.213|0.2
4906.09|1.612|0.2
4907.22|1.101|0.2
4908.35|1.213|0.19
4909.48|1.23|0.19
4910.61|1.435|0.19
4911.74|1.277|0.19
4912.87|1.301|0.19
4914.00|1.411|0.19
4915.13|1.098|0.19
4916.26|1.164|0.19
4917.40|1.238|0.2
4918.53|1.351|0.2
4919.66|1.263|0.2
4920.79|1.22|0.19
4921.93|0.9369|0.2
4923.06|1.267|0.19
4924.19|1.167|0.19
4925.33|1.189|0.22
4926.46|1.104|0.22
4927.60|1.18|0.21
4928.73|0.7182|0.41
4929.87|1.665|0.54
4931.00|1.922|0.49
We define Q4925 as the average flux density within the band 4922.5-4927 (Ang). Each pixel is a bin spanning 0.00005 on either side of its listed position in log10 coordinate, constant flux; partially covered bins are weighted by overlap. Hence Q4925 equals 1.18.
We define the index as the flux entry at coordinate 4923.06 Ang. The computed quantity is 1.267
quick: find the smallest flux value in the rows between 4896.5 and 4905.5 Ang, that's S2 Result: 1.078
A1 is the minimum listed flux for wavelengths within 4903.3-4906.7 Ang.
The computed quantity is 1.213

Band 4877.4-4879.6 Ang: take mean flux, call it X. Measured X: 1.15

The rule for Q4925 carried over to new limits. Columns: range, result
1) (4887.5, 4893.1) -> 1.25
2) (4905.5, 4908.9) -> 1.31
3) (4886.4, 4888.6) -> 1.05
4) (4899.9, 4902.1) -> 1.33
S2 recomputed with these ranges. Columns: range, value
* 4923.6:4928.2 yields 1.104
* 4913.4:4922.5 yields 0.9369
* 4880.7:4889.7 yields 0.9276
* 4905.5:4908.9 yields 1.101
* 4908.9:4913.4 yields 1.23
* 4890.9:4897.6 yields 0.9146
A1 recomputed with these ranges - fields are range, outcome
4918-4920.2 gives 1.263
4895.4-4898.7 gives 1.053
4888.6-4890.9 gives 1.119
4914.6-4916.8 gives 1.098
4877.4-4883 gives 1.108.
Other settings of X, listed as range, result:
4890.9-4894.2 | 1.28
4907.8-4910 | 1.22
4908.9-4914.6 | 1.33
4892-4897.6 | 1.1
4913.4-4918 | 1.23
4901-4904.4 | 1.28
